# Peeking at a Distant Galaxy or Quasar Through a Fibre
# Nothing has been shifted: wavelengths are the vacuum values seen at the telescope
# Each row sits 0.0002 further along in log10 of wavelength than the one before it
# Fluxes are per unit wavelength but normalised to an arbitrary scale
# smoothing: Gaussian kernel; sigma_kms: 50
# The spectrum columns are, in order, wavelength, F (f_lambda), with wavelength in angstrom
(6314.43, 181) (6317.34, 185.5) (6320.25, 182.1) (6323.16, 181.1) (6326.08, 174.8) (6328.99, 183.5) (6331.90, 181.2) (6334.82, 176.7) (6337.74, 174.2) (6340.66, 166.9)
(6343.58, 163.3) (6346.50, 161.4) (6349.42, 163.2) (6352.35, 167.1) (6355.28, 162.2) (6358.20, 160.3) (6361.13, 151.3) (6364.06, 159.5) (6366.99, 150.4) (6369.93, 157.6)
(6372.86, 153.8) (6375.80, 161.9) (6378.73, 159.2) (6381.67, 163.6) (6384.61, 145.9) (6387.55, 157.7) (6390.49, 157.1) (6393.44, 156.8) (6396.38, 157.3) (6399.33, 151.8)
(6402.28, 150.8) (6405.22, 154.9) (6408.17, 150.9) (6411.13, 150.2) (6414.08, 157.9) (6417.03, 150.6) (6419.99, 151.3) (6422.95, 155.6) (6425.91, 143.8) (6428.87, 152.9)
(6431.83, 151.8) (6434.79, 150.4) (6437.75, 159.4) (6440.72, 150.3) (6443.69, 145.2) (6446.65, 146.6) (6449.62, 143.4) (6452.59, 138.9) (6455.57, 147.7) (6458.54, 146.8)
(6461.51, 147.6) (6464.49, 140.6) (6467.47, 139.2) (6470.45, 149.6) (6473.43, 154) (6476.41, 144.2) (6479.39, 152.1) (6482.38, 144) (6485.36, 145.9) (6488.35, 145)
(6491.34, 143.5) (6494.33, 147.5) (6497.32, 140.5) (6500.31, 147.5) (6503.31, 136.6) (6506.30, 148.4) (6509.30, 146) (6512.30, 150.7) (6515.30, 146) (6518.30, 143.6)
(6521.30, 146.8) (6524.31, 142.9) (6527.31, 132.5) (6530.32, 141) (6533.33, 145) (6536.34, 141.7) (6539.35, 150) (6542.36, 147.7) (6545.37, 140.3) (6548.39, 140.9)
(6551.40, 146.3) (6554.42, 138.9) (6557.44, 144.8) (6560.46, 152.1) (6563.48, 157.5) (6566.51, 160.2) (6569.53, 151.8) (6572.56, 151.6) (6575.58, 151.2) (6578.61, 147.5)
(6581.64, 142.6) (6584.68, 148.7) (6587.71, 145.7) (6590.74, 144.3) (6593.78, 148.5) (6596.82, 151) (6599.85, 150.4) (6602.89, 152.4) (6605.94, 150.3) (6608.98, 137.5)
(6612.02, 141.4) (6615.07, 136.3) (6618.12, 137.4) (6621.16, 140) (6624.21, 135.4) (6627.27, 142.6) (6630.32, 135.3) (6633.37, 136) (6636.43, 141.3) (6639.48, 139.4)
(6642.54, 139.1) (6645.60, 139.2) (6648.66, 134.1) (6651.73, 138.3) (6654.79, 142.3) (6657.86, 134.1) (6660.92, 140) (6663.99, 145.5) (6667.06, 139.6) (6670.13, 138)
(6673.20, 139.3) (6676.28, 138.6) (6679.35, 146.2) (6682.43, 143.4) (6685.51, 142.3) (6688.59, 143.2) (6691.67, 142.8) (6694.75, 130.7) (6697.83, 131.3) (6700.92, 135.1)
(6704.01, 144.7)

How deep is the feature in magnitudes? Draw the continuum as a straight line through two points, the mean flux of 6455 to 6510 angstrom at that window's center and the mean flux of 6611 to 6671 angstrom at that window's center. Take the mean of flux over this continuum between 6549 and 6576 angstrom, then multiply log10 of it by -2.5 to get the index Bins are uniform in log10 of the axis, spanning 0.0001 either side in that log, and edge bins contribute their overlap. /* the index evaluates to -0.06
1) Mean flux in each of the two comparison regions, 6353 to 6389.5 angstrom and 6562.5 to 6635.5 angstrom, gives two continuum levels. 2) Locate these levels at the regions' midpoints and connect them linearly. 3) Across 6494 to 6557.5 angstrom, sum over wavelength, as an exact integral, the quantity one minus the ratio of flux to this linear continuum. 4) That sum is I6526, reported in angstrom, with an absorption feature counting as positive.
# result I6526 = 2.3 angstrom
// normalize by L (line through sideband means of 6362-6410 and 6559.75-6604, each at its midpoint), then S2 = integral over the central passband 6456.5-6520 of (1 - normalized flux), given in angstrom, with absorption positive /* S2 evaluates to 2.9 angstrom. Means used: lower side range 155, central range 146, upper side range 150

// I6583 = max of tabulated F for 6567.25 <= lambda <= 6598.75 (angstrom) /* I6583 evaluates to 151.8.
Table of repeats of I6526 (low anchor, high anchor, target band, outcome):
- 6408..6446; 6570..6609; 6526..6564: 1.26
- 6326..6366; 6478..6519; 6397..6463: 2.21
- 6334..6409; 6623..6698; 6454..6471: 0.87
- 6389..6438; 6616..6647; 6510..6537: 0.41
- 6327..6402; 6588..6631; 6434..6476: 2.14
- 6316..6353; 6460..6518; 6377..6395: 0.85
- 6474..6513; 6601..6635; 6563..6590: -1.54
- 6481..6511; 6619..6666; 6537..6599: -2.75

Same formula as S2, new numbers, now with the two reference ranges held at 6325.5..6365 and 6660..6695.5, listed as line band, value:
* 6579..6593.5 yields 0.25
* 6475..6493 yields 1.23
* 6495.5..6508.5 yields 0.97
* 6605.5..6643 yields 1.60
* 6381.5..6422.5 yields 2.31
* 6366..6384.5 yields 0.90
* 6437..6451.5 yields 1.04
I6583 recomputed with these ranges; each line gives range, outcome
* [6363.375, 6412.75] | 163.6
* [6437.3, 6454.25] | 159.4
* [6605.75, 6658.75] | 150.3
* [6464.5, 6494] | 154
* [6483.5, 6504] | 147.5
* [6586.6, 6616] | 152.4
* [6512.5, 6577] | 160.2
